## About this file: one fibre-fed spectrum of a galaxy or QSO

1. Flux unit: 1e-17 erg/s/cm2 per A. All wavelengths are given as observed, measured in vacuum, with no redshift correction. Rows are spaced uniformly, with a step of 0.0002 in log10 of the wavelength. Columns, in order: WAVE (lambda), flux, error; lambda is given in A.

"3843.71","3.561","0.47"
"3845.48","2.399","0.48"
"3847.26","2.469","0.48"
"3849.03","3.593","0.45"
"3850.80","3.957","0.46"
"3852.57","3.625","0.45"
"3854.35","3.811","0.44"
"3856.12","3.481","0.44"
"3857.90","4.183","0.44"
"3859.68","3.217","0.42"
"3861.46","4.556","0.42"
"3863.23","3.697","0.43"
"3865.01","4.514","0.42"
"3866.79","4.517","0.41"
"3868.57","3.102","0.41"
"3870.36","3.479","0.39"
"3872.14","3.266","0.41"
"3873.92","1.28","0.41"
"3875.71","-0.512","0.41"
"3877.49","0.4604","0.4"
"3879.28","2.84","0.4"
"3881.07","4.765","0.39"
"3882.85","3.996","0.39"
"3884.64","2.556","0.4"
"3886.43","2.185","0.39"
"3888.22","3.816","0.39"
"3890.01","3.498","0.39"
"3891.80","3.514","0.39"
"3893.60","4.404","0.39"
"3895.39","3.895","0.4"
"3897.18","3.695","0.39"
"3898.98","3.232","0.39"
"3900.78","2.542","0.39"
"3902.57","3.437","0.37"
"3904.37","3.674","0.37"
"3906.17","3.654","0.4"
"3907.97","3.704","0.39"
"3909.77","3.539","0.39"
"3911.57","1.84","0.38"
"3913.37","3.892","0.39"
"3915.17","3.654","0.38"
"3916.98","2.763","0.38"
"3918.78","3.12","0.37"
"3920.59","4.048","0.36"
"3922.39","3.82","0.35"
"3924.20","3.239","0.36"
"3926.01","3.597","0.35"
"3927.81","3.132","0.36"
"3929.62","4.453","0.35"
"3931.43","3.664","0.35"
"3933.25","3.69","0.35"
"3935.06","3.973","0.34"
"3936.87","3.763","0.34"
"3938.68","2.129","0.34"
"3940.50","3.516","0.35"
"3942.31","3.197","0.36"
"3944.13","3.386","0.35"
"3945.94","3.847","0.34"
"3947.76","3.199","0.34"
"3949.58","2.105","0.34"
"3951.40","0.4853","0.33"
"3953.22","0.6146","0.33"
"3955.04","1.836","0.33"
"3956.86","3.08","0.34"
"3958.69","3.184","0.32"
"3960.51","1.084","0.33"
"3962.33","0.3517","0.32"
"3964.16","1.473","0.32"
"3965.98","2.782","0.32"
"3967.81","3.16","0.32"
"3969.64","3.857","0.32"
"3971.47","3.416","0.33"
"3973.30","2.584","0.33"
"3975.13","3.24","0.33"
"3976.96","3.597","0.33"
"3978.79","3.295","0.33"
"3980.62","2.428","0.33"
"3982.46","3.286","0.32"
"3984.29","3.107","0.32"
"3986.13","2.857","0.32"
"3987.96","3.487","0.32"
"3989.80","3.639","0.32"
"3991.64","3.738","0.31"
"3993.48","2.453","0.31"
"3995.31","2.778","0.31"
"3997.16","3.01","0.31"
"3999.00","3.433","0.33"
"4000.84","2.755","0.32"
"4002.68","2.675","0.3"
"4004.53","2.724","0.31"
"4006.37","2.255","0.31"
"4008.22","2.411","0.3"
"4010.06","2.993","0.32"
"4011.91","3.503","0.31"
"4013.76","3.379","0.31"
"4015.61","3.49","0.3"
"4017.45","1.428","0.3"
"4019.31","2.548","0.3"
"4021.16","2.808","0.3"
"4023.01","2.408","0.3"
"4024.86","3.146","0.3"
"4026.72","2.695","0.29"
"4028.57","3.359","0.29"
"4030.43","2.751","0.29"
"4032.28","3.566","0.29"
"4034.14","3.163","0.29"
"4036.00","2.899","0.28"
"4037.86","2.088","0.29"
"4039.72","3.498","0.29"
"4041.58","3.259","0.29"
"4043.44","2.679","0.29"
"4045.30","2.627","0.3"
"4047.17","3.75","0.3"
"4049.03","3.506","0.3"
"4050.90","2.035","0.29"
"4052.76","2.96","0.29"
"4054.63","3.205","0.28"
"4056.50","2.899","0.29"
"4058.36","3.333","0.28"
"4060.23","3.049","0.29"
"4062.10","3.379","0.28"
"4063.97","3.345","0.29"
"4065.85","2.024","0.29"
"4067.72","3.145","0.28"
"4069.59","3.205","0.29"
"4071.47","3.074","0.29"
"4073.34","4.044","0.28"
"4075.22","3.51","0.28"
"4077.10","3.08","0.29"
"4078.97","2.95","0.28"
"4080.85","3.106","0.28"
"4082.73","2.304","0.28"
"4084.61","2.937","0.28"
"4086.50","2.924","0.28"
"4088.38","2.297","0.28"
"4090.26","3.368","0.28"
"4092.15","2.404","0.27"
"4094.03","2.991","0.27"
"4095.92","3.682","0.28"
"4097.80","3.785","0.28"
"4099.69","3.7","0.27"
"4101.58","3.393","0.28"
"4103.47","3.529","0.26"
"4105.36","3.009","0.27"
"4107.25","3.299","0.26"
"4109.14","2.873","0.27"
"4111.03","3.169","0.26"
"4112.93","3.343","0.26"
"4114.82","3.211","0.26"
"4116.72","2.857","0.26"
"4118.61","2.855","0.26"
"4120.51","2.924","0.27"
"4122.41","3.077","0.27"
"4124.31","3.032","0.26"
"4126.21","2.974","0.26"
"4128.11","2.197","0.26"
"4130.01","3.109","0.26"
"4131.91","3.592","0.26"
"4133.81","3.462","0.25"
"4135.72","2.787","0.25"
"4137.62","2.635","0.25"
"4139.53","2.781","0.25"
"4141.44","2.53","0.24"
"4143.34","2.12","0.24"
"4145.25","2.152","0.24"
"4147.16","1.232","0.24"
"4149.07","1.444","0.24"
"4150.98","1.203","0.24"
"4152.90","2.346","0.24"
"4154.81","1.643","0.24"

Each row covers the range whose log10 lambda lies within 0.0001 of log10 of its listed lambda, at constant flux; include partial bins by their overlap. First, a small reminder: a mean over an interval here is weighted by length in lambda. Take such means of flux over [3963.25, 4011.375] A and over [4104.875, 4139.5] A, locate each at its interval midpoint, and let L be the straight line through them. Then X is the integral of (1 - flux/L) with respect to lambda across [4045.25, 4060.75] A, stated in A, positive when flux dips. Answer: -0.3 A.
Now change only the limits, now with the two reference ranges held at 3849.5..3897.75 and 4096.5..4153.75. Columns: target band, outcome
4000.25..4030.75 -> 2.58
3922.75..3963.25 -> 4.89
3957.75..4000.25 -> 3.17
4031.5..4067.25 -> -0.45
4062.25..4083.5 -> -1.16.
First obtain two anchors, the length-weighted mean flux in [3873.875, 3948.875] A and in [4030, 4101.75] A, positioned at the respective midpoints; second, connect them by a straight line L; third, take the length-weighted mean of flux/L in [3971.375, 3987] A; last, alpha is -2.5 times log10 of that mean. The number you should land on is 0.04 mag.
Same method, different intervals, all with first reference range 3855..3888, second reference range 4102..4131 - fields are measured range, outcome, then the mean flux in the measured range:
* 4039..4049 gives -0.045 mag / 3.19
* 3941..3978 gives 0.211 mag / 2.54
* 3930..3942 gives -0.131 mag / 3.49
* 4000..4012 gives 0.136 mag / 2.71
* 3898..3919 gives -0.056 mag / 3.26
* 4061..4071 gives 0.011 mag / 3.02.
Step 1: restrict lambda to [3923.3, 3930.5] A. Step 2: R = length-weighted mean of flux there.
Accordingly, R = 3.61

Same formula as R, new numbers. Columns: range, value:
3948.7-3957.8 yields 1.63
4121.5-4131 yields 2.88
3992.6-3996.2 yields 2.62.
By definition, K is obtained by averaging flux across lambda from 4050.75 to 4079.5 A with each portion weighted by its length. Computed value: 3.11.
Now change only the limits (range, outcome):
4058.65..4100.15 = 3.1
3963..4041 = 2.95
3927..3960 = 2.93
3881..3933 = 3.48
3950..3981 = 2.38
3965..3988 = 3.14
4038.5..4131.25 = 3.08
